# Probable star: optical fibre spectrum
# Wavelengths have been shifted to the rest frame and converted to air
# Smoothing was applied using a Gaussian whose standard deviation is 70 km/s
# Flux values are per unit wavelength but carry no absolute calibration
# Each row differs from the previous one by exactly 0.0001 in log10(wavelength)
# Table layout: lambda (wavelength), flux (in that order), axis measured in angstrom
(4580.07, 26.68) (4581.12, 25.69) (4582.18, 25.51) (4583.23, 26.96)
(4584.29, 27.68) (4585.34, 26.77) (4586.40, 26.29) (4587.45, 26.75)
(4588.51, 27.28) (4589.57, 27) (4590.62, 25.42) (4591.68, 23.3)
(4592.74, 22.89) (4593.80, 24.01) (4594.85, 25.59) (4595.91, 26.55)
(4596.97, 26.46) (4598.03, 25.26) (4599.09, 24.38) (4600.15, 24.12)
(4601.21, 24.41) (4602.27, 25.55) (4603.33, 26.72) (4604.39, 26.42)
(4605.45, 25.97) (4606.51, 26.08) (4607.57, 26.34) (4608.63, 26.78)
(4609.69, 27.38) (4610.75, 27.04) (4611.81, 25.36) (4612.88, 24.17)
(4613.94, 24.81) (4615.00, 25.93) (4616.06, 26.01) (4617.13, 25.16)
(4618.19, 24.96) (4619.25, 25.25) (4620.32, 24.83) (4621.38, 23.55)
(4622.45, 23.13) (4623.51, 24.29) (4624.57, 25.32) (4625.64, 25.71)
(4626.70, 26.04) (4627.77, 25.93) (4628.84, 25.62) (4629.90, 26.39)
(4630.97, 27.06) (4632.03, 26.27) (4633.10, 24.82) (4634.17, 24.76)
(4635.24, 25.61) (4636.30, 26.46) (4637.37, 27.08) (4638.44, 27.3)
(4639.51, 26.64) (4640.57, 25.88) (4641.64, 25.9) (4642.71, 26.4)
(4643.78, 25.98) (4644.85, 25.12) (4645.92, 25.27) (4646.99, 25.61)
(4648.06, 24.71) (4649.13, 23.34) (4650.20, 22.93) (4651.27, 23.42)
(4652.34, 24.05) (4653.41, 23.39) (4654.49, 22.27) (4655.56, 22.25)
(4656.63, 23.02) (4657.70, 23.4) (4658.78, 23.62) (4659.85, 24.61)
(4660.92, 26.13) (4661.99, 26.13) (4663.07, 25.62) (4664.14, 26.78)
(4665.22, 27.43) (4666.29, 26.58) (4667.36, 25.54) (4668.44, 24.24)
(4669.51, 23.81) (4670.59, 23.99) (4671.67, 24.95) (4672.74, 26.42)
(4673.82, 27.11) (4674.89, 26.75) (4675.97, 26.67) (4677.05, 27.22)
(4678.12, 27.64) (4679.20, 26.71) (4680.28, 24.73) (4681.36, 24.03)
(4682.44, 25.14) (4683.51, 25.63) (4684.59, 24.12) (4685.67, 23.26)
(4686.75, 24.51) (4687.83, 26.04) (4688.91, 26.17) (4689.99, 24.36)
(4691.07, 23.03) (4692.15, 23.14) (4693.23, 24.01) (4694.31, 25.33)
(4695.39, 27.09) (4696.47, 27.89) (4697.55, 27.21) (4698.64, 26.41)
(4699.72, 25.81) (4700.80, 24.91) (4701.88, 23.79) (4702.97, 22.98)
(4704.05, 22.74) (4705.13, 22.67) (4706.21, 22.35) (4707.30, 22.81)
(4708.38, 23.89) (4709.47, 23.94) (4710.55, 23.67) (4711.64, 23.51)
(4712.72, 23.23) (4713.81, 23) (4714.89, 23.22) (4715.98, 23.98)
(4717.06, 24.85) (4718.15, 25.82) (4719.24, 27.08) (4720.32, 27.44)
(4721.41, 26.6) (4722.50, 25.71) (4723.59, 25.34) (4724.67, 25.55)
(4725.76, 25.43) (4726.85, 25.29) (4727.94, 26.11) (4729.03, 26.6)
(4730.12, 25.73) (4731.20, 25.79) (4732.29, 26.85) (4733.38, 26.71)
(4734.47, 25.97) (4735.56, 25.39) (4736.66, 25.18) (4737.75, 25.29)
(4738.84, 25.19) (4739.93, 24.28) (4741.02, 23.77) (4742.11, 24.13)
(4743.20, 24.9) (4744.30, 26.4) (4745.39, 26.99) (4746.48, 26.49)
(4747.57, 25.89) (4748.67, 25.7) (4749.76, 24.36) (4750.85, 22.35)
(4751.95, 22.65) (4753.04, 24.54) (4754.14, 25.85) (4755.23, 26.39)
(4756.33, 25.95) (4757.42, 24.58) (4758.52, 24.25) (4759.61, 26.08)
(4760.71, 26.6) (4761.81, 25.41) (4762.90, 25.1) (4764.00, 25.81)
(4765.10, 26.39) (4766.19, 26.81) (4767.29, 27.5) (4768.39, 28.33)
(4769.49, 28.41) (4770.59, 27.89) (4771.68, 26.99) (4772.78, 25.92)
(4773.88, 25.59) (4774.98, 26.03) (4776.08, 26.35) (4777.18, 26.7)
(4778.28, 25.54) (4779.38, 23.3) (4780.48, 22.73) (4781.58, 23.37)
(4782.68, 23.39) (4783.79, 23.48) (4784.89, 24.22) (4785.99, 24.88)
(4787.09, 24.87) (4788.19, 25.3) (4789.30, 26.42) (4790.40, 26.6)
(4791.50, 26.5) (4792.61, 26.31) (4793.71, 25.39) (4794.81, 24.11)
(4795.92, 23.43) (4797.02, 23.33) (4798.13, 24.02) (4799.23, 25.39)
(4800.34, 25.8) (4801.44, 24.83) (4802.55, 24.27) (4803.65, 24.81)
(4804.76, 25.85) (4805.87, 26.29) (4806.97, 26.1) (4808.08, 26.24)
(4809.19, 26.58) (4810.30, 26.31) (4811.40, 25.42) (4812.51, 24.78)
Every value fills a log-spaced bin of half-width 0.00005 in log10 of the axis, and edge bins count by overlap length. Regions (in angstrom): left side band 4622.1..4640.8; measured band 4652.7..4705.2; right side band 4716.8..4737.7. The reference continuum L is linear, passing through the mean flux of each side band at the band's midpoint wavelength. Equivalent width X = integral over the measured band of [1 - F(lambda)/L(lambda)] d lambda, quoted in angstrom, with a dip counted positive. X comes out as 1.7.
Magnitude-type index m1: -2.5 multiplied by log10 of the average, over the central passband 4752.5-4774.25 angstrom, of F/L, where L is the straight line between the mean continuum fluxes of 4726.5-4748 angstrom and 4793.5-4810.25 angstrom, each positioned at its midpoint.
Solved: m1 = -0.033 mag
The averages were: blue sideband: 25.7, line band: 26.2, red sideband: 25.1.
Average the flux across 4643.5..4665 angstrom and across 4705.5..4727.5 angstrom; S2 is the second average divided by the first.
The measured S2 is 1.01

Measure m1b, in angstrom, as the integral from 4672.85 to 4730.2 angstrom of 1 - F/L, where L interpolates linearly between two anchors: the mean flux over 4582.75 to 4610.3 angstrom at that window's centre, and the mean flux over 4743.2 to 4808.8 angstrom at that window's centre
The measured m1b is 1.2 angstrom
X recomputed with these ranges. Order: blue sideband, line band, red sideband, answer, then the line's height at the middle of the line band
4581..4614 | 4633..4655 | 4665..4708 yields 0.3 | 25.4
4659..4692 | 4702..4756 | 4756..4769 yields 2.0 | 25.8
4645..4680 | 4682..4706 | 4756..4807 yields 0.3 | 25.2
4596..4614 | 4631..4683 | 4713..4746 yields 0.7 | 25.6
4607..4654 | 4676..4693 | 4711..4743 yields 0.2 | 25.3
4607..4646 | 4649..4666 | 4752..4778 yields 1.0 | 25.8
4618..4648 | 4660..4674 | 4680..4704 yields -0.3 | 25.2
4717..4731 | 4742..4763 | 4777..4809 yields 0.3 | 25.6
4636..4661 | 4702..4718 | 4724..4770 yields 1.2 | 25.3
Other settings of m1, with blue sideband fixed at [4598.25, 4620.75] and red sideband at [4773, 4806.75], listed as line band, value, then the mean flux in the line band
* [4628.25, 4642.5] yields -0.03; 26.1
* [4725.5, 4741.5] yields -0.02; 25.6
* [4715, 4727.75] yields -0.02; 25.7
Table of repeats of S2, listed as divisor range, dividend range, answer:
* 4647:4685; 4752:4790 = 1.02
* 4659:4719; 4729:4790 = 1.02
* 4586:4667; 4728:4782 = 1.01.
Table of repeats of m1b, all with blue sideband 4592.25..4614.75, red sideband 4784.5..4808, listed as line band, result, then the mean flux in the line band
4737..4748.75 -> 0.0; 25.4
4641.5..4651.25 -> 0.2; 24.9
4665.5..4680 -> -0.3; 26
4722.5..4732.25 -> -0.2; 25.8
